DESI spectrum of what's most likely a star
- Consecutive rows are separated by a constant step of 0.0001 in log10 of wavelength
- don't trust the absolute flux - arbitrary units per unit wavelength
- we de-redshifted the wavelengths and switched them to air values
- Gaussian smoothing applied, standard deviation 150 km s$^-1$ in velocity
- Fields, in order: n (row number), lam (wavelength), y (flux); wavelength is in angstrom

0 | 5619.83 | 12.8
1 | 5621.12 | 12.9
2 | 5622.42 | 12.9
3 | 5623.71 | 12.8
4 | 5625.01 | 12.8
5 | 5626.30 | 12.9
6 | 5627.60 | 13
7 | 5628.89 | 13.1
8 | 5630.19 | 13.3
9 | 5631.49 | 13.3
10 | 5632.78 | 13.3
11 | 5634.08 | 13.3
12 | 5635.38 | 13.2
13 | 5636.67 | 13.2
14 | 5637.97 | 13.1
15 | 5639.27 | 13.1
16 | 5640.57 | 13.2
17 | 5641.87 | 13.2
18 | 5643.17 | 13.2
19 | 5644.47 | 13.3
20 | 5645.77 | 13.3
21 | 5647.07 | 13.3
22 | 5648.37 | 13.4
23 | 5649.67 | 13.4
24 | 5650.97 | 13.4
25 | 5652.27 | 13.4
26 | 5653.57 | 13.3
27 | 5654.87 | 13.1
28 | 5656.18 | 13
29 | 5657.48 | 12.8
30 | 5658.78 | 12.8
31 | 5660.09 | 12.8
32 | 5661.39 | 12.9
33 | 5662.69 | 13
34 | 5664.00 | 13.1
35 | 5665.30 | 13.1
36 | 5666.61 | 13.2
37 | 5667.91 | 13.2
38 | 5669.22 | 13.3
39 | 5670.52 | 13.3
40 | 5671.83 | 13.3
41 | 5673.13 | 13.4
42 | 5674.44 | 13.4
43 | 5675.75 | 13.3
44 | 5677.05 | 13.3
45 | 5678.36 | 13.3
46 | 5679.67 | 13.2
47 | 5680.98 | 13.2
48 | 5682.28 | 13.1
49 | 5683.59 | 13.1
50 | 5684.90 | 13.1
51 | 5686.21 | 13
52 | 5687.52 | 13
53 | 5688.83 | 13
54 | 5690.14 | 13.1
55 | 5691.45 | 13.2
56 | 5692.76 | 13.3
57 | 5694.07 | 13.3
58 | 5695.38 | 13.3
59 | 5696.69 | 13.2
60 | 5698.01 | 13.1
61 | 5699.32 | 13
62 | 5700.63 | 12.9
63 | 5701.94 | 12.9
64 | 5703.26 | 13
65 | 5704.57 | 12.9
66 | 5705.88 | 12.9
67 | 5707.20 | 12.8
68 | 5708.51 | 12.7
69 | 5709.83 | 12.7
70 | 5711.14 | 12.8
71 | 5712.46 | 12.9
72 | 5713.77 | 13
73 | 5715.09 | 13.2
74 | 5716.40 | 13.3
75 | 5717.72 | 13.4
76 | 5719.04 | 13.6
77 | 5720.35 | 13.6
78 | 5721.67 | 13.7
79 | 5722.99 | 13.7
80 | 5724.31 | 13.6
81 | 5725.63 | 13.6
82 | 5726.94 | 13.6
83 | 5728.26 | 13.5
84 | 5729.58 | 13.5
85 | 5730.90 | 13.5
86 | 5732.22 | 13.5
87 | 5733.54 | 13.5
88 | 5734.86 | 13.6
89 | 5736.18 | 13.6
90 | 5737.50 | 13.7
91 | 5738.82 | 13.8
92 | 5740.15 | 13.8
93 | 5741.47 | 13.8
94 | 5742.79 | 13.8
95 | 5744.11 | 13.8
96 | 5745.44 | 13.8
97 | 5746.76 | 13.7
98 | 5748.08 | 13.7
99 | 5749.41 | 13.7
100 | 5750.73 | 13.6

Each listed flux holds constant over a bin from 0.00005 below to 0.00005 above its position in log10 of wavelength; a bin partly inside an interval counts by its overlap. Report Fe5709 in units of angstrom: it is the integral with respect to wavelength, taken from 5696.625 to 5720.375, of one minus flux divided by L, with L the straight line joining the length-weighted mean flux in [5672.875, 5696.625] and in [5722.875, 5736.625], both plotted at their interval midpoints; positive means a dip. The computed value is 0.6 angstrom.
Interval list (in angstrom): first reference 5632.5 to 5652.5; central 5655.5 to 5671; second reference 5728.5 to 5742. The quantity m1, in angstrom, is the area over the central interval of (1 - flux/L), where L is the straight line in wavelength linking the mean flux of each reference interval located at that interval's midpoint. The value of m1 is 0.4 angstrom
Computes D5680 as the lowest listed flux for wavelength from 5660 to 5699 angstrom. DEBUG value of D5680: 12.8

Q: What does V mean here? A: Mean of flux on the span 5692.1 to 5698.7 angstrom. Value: 13.2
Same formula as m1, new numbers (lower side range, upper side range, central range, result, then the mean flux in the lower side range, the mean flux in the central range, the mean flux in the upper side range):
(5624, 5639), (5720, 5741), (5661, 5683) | 0.2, 13.1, 13.2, 13.6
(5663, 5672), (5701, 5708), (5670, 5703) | -0.3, 13.2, 13.2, 12.9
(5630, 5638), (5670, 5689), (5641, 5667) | 0.2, 13.3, 13.1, 13.2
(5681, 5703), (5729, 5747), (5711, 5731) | 0.1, 13.1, 13.4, 13.7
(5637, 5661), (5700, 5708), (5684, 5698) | -0.2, 13.2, 13.1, 12.9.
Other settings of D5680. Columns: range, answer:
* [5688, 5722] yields 12.7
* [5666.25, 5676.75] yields 13.2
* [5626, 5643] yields 12.9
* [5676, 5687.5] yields 13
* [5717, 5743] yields 13.4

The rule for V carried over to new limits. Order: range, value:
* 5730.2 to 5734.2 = 13.5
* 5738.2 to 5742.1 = 13.8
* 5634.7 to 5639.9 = 13.2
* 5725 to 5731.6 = 13.6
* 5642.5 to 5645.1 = 13.2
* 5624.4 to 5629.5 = 13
